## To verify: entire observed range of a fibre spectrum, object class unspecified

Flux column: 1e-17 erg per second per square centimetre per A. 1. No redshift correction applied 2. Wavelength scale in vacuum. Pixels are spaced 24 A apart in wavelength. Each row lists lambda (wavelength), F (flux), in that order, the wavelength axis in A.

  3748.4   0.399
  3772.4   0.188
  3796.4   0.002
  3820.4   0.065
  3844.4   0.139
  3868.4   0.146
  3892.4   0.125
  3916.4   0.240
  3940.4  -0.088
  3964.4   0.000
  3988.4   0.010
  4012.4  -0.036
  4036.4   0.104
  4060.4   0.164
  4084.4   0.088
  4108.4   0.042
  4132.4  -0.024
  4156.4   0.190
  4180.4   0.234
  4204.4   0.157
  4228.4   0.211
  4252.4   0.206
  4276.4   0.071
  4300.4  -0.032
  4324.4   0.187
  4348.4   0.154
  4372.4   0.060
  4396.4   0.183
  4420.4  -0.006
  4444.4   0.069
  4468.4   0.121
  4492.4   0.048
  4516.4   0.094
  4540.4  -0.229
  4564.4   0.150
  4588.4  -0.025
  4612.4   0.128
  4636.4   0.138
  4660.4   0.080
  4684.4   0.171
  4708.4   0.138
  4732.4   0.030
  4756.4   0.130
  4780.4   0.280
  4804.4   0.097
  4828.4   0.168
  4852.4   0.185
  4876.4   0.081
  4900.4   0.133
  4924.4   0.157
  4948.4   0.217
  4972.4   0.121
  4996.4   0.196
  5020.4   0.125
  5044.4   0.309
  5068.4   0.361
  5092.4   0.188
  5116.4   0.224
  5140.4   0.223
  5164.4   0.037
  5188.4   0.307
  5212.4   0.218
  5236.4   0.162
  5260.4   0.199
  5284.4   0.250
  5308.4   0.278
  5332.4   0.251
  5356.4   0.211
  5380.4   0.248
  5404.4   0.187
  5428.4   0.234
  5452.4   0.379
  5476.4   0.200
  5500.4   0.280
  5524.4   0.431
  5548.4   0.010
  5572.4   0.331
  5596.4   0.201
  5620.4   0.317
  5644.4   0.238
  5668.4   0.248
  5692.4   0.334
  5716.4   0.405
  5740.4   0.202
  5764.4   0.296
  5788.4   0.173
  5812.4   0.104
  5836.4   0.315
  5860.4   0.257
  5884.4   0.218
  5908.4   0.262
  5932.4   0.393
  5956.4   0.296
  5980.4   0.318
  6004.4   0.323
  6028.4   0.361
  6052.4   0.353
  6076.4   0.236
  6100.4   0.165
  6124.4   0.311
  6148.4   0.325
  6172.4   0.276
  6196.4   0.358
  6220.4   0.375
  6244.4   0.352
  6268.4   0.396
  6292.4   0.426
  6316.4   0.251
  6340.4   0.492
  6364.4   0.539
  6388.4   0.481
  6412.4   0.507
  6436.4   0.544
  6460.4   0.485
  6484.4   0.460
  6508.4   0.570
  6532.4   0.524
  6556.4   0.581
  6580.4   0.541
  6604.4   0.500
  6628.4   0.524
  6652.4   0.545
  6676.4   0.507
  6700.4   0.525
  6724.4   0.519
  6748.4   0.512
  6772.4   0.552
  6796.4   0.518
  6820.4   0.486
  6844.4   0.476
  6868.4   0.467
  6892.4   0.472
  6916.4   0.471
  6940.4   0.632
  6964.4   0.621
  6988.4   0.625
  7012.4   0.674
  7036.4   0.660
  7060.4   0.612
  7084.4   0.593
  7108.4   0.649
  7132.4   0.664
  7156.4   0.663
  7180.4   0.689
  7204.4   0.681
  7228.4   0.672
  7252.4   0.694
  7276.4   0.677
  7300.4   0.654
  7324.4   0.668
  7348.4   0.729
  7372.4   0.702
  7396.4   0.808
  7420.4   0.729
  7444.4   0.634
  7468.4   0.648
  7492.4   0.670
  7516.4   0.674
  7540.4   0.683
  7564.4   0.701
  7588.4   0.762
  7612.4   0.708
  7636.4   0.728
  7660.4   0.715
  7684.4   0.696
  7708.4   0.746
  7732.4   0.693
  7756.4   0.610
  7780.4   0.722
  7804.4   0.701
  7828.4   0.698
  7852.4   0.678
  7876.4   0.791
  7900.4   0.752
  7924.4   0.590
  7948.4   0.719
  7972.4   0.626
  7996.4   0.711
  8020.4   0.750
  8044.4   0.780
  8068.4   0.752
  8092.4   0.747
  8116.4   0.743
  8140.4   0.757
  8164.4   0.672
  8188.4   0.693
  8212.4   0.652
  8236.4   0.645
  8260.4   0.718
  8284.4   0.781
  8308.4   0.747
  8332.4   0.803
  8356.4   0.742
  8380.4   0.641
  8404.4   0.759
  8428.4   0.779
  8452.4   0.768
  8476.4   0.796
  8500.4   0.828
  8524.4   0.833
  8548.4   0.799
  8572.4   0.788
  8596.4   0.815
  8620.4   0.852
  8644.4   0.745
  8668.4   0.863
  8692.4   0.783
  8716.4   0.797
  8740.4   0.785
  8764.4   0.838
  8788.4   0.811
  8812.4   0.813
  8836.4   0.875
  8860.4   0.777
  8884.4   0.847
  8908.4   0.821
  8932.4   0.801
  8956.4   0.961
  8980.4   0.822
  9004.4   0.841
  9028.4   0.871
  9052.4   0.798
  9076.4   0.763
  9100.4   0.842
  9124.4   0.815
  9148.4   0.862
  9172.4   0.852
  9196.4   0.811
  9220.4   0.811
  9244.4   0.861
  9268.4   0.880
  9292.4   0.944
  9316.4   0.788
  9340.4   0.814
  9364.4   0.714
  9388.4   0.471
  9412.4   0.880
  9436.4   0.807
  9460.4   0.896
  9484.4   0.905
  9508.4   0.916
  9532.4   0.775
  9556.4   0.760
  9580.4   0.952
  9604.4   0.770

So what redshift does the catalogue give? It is 0.590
